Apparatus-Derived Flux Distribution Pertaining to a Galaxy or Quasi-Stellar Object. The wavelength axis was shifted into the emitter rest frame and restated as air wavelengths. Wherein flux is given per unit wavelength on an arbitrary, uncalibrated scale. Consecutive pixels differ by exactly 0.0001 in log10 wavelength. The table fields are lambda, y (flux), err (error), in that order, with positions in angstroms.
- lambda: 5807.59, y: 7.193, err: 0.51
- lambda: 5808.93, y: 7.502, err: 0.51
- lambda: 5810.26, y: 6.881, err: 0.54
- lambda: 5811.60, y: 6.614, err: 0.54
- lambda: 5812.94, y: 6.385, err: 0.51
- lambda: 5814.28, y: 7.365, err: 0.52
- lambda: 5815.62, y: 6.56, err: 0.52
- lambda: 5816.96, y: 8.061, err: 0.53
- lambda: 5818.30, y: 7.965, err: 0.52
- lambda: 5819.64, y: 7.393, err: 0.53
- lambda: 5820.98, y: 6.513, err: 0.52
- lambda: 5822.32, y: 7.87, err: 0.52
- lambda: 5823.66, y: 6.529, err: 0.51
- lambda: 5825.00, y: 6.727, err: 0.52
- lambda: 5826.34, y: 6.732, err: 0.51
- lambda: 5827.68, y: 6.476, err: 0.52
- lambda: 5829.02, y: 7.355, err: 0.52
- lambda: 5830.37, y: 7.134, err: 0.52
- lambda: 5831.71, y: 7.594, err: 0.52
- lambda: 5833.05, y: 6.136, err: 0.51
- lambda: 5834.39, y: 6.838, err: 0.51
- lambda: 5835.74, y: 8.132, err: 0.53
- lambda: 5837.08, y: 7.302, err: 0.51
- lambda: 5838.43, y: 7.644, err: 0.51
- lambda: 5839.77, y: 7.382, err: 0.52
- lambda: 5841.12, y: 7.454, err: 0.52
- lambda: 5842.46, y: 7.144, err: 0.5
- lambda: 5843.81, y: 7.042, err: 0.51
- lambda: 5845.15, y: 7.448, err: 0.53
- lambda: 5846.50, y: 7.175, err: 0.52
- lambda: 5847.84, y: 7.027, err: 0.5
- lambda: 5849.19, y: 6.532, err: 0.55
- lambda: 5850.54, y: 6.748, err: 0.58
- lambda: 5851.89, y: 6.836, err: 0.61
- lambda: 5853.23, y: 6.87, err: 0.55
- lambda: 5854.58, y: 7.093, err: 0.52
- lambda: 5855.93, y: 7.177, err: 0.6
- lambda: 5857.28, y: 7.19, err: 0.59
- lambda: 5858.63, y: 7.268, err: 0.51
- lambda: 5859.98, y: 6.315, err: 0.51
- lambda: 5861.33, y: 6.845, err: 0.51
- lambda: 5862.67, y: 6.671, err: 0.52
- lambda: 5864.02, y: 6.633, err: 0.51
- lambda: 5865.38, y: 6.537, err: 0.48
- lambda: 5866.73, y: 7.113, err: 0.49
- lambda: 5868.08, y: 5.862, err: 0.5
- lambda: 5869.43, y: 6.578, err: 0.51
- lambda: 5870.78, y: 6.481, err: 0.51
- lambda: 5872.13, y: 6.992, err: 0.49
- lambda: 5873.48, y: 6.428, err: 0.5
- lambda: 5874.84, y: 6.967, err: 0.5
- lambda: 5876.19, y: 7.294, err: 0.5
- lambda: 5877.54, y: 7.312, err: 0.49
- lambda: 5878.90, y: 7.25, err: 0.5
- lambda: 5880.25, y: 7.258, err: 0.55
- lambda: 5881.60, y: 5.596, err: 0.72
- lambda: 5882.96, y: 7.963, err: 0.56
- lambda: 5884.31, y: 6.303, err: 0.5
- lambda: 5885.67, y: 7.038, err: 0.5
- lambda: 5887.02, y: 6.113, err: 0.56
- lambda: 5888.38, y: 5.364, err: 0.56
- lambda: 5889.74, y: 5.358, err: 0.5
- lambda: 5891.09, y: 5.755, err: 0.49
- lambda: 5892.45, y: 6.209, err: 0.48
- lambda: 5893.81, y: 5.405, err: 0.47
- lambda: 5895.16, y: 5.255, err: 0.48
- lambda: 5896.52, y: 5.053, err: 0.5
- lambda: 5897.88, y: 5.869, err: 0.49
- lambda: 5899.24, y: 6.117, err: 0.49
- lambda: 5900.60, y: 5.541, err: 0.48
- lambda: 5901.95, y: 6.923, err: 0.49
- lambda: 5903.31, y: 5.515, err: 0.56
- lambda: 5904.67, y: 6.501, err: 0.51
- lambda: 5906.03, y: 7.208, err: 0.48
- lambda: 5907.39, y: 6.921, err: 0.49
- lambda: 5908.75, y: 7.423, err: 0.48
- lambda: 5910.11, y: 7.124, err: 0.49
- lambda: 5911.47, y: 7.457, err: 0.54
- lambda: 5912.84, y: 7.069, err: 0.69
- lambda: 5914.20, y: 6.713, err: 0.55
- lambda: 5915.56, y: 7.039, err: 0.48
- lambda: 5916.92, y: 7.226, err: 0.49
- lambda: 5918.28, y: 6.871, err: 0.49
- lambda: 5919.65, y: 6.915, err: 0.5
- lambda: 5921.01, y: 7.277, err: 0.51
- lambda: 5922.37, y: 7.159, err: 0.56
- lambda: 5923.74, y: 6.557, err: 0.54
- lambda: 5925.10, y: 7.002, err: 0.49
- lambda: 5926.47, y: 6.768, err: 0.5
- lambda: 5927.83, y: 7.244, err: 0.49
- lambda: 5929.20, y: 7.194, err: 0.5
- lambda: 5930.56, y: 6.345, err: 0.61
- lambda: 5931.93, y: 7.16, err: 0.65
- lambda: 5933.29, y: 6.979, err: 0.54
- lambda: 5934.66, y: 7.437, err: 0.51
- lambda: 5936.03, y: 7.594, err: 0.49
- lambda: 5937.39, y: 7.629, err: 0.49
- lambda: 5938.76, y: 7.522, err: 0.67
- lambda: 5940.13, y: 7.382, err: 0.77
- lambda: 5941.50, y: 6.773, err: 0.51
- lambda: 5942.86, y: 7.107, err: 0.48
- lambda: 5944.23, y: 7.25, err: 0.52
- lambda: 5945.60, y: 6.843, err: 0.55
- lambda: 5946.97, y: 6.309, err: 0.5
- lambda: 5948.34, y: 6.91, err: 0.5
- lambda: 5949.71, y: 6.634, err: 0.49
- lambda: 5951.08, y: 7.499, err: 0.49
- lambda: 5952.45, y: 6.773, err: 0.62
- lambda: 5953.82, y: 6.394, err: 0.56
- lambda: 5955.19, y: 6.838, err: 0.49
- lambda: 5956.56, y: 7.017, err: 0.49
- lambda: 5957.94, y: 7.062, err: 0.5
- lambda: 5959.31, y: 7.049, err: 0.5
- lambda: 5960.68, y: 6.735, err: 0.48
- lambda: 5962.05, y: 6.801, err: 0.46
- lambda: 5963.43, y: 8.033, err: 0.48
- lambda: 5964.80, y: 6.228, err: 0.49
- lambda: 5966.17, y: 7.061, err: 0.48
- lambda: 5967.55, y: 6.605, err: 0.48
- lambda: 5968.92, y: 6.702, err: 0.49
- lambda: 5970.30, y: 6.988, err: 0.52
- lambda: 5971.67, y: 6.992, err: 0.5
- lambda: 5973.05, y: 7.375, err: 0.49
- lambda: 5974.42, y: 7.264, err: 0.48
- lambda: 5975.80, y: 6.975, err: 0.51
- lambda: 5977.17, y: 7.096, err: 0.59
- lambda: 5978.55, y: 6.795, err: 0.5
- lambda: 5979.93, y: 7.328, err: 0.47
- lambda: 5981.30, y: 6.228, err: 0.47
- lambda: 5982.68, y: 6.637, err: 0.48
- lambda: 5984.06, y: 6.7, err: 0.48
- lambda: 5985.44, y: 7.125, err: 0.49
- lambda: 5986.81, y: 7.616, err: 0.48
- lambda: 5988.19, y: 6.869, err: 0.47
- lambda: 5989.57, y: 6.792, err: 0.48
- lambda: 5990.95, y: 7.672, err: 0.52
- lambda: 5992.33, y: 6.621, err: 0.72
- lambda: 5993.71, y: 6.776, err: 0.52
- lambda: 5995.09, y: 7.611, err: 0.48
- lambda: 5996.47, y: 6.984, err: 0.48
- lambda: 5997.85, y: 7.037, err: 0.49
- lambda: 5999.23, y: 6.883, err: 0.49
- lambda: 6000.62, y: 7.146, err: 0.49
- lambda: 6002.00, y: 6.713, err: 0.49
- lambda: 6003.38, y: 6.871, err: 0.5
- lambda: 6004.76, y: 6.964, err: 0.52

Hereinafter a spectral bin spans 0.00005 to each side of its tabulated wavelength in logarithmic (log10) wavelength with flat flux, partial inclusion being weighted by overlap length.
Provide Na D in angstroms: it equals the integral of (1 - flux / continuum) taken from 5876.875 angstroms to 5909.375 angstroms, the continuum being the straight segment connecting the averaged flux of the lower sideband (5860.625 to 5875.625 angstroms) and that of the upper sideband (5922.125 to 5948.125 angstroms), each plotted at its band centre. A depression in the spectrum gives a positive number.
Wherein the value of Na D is 2.4 angstroms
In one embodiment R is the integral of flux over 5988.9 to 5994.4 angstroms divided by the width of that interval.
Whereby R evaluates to 6.96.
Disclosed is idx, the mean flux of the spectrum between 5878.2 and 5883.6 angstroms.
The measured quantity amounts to 7.01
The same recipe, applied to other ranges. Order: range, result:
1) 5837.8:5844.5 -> 7.34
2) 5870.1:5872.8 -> 6.74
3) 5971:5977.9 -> 7.14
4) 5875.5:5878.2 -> 7.32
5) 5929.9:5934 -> 6.83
